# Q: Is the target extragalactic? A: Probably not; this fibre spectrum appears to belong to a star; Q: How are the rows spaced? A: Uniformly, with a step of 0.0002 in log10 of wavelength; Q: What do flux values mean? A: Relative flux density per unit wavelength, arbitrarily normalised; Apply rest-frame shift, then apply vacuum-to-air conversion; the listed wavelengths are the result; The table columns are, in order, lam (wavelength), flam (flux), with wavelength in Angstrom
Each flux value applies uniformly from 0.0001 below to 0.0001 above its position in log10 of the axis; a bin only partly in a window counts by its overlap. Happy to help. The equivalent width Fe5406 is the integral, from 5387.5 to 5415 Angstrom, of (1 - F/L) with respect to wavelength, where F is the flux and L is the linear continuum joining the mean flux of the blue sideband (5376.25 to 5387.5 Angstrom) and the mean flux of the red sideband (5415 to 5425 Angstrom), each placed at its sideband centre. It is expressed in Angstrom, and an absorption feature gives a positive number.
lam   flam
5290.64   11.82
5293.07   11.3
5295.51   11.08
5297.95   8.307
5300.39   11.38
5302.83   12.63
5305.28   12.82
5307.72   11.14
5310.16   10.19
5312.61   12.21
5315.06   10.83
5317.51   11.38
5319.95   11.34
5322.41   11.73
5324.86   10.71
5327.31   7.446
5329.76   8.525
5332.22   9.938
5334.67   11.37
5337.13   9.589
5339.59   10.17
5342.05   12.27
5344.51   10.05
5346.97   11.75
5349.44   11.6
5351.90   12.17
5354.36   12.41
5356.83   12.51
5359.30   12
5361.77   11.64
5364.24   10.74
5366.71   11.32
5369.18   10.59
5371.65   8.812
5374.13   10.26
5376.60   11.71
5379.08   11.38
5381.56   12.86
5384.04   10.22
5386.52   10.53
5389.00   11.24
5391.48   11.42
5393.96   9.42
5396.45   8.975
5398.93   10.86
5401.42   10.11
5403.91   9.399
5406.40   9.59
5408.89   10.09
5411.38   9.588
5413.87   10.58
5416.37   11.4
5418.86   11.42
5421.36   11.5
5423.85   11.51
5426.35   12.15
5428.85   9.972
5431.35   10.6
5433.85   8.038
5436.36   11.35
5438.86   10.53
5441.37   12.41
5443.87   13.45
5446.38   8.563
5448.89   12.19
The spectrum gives 3.1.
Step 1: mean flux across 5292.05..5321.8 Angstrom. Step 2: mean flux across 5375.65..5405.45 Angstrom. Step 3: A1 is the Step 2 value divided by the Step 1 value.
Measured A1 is 0.95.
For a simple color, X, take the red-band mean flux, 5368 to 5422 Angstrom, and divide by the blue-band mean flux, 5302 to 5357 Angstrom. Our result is 0.95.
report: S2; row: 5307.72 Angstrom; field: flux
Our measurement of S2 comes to 11.14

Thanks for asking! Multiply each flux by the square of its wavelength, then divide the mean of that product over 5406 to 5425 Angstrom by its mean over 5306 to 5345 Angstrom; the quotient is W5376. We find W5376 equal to 1.05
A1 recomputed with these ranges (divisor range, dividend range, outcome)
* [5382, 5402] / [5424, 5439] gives 1.01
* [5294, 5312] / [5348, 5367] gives 1.06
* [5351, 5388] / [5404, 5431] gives 0.95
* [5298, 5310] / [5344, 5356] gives 1.02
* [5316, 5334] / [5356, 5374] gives 1.08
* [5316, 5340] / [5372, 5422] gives 1.03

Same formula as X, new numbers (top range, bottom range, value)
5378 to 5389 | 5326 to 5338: 1.20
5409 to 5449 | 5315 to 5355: 1.01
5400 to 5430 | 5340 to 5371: 0.92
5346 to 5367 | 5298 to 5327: 1.05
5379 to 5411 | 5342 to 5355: 0.90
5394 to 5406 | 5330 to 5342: 0.95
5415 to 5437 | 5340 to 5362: 0.92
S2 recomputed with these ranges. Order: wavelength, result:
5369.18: 10.59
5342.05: 12.27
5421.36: 11.5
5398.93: 10.86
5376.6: 11.71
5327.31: 7.446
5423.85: 11.51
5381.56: 12.86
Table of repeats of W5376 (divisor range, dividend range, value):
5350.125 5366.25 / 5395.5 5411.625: 0.84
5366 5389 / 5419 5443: 1.03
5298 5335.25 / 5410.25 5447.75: 1.05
